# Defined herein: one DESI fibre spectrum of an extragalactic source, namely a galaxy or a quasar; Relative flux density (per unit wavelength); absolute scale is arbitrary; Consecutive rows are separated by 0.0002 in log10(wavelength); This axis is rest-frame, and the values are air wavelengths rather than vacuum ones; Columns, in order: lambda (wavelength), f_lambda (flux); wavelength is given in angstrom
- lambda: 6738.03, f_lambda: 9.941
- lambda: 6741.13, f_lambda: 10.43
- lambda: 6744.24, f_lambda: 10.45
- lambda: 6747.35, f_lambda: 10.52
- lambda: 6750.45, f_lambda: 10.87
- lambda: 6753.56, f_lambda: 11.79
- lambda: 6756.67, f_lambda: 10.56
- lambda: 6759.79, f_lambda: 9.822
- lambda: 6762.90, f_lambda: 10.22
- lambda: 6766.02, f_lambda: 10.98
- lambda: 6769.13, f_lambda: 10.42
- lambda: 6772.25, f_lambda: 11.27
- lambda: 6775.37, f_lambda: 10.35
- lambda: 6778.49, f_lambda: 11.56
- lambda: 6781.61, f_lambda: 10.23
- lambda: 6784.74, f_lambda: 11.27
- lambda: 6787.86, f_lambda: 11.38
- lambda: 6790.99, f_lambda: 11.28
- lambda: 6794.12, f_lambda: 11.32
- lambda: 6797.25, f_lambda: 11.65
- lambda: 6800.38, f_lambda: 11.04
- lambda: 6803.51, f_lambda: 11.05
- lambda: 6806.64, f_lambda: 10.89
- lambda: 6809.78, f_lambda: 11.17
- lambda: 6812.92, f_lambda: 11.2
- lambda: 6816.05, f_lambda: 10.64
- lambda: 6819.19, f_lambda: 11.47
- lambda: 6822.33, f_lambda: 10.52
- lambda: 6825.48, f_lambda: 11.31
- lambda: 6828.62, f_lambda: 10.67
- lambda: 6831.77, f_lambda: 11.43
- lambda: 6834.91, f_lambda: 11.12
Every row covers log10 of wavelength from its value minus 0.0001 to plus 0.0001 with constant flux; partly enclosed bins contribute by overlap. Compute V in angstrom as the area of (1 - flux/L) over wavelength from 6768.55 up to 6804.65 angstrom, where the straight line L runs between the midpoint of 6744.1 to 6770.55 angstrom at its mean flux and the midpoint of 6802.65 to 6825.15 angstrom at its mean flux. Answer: -0.86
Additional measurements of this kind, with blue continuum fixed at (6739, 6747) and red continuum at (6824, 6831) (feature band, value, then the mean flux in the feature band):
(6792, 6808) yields -0.54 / 11.2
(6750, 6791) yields -0.88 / 10.8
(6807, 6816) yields -0.11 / 11.1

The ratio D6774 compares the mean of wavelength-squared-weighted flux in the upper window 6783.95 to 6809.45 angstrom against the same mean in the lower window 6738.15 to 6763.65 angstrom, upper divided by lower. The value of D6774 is 1.08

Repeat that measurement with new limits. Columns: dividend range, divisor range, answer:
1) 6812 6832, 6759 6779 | 1.05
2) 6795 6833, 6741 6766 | 1.06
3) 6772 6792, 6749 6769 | 1.04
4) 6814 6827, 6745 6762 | 1.05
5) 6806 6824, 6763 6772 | 1.04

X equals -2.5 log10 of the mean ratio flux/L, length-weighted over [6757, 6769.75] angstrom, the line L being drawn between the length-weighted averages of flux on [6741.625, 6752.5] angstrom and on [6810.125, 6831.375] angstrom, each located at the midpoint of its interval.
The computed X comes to 0.036 mag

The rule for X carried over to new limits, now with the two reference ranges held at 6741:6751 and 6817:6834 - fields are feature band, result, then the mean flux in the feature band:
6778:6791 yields -0.029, 11.1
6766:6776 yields -0.005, 10.8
